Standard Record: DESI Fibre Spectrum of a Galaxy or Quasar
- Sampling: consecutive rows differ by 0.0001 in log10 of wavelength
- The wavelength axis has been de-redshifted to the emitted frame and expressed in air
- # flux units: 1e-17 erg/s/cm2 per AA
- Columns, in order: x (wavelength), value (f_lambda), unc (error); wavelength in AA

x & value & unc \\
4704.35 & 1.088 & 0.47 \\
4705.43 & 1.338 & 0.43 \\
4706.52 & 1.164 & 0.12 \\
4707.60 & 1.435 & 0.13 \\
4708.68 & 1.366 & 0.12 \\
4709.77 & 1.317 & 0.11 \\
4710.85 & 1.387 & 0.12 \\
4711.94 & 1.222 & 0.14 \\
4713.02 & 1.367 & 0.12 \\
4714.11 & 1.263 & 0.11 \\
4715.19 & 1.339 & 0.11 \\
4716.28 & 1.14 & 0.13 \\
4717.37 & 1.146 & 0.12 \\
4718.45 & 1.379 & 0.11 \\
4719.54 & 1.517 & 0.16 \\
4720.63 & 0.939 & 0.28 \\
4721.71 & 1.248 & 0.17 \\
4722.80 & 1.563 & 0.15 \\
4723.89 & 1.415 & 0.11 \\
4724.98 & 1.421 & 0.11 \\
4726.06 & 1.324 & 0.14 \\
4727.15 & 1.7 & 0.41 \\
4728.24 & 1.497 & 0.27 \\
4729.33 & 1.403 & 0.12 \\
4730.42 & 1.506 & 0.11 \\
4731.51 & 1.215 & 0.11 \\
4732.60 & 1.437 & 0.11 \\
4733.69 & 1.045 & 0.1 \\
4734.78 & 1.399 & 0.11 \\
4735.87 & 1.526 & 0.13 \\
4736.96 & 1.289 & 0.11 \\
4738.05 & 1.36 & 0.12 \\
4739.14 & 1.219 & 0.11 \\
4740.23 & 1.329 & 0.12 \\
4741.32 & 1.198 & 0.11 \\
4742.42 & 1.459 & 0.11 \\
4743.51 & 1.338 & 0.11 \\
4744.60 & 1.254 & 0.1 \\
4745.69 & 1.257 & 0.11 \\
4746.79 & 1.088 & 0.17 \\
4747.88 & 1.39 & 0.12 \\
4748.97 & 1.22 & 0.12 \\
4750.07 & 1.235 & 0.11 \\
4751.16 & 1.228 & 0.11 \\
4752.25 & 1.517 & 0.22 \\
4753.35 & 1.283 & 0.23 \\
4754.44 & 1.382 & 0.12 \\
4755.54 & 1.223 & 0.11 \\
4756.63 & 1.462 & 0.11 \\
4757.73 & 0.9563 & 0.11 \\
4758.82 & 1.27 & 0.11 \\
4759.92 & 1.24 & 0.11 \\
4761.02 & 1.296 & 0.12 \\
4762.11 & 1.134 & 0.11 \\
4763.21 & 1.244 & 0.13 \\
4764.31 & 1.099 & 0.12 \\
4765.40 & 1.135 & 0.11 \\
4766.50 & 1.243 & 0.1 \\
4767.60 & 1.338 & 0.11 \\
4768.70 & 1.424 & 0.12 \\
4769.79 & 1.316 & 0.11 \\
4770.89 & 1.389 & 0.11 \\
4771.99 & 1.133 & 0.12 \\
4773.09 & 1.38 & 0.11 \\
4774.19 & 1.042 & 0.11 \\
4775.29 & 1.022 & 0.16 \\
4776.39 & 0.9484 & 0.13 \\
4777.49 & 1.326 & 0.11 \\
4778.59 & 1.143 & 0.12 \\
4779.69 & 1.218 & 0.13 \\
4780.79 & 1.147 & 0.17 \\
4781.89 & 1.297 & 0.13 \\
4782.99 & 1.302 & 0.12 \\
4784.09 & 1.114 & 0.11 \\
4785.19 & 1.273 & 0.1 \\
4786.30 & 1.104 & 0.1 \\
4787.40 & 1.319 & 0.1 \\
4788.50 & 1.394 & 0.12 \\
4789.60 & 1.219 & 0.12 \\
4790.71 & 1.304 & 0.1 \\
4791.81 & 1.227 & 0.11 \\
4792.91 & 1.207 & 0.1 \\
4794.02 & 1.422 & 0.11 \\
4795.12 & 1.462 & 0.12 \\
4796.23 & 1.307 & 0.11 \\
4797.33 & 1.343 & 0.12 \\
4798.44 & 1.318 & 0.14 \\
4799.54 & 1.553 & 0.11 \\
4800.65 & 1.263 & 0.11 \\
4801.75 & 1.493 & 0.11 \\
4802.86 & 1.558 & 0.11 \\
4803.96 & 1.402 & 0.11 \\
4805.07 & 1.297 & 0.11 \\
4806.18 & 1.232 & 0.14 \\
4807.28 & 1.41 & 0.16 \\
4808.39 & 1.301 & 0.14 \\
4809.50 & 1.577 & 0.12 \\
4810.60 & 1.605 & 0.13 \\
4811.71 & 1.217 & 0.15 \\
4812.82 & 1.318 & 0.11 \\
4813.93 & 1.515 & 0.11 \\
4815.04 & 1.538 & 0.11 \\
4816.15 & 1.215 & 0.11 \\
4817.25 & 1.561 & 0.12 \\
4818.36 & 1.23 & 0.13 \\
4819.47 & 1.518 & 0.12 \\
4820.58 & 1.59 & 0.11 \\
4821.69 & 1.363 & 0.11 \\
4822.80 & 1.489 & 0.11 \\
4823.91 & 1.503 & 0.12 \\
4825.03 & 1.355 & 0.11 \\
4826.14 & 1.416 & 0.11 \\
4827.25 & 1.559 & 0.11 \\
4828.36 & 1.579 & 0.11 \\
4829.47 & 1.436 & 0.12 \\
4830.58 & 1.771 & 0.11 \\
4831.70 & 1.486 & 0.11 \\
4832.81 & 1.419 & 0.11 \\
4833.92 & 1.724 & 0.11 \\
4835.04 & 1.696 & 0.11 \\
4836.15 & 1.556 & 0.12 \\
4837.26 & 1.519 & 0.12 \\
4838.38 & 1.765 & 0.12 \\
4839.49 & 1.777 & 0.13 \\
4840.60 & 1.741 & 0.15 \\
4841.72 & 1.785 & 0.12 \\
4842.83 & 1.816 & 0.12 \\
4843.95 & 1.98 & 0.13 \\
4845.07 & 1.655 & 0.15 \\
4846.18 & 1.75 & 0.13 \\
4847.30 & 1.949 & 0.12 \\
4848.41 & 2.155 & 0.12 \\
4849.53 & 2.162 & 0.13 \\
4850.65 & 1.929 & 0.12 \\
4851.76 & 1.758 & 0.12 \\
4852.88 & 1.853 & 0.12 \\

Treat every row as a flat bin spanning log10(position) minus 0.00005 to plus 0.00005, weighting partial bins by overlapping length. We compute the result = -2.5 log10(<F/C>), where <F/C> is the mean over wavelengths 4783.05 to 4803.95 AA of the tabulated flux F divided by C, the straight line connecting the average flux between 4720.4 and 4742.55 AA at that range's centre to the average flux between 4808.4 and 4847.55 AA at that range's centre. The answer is 0.13 mag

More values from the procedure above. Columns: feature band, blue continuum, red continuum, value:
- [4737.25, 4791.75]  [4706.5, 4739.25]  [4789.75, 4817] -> 0.094 mag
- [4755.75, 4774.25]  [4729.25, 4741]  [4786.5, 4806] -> 0.081 mag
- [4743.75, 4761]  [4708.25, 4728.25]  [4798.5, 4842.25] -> 0.100 mag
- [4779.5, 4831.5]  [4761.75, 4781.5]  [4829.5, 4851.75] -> 0.073 mag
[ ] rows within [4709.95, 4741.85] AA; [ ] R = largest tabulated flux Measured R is 1.7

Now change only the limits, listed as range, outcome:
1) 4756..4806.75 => 1.558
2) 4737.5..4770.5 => 1.517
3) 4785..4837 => 1.771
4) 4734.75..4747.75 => 1.526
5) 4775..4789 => 1.394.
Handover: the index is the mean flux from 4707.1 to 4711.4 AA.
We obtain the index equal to 1.37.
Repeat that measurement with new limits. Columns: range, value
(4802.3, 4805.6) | 1.42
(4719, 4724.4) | 1.34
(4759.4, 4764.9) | 1.2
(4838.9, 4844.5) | 1.82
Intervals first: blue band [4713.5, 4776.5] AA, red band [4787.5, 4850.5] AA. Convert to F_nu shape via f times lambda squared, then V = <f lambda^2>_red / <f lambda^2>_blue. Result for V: 1.22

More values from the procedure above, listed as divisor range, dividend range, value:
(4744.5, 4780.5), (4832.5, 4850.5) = 1.49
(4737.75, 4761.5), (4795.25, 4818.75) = 1.12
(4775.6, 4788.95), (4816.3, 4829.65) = 1.23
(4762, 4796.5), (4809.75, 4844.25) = 1.27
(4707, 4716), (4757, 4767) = 0.91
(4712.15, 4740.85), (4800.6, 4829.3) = 1.10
